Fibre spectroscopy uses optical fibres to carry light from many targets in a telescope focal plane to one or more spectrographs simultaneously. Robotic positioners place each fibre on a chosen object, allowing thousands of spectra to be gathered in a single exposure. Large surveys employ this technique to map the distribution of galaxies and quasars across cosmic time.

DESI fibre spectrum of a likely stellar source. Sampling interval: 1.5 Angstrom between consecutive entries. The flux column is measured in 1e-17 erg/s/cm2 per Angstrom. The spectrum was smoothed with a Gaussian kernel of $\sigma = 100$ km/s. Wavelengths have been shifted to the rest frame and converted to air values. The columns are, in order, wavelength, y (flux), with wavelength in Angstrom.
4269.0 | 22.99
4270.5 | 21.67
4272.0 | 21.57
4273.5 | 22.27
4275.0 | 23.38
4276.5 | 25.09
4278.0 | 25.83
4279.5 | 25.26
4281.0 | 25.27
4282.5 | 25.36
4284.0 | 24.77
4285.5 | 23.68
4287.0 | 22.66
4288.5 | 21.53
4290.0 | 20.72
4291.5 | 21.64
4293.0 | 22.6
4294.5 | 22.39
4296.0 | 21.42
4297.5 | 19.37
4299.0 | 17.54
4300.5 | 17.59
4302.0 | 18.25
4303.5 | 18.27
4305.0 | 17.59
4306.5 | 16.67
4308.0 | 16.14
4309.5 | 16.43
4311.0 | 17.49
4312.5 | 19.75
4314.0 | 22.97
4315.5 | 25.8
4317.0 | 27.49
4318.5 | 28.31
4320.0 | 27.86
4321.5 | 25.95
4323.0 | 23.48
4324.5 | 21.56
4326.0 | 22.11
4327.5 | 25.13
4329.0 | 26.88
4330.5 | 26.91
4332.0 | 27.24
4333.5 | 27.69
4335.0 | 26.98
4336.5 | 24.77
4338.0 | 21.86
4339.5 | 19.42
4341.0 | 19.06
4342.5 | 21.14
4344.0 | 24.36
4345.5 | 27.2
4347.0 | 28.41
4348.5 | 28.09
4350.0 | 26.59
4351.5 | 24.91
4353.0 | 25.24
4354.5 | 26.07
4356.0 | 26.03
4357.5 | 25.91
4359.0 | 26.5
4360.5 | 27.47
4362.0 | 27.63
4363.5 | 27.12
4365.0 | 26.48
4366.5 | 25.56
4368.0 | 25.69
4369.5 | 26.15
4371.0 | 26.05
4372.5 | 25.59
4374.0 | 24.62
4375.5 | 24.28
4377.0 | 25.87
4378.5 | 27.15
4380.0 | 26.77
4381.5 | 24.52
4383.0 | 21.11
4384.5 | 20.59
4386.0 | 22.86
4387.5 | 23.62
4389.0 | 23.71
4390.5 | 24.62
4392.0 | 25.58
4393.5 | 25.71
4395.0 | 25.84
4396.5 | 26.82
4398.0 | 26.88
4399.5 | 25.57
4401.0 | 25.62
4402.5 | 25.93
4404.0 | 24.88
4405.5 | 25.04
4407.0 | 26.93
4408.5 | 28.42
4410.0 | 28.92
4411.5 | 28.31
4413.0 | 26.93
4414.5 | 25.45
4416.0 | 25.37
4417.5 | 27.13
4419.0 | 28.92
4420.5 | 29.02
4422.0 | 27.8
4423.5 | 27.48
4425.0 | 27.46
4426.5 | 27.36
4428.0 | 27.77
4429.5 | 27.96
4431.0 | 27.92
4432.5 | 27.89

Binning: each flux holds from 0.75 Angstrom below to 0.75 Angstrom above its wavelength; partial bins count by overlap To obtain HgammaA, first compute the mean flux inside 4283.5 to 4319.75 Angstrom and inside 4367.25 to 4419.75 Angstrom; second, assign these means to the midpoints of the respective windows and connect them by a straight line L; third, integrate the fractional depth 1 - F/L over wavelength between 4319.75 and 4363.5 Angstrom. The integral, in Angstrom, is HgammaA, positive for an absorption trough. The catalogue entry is -4.32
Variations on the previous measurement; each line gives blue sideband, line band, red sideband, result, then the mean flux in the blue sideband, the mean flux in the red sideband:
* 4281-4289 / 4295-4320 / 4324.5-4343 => 3.8 Angstrom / 23.8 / 24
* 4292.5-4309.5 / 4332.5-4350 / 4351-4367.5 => -0.5 Angstrom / 18.7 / 26.3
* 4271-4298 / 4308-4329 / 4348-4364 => 1.2 Angstrom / 23.1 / 26.5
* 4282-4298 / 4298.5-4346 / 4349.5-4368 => 3.4 Angstrom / 22.4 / 26.3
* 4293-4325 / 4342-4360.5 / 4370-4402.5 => -2.2 Angstrom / 21.1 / 25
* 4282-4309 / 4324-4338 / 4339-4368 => -1.1 Angstrom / 20.4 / 25.5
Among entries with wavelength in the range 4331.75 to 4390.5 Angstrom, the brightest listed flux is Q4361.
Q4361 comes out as 28.41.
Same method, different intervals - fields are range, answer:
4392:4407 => 26.93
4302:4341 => 28.31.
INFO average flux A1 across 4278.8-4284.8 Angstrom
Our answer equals 25.2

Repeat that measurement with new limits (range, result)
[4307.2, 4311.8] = 16.7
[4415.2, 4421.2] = 27.6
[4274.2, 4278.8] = 24.7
